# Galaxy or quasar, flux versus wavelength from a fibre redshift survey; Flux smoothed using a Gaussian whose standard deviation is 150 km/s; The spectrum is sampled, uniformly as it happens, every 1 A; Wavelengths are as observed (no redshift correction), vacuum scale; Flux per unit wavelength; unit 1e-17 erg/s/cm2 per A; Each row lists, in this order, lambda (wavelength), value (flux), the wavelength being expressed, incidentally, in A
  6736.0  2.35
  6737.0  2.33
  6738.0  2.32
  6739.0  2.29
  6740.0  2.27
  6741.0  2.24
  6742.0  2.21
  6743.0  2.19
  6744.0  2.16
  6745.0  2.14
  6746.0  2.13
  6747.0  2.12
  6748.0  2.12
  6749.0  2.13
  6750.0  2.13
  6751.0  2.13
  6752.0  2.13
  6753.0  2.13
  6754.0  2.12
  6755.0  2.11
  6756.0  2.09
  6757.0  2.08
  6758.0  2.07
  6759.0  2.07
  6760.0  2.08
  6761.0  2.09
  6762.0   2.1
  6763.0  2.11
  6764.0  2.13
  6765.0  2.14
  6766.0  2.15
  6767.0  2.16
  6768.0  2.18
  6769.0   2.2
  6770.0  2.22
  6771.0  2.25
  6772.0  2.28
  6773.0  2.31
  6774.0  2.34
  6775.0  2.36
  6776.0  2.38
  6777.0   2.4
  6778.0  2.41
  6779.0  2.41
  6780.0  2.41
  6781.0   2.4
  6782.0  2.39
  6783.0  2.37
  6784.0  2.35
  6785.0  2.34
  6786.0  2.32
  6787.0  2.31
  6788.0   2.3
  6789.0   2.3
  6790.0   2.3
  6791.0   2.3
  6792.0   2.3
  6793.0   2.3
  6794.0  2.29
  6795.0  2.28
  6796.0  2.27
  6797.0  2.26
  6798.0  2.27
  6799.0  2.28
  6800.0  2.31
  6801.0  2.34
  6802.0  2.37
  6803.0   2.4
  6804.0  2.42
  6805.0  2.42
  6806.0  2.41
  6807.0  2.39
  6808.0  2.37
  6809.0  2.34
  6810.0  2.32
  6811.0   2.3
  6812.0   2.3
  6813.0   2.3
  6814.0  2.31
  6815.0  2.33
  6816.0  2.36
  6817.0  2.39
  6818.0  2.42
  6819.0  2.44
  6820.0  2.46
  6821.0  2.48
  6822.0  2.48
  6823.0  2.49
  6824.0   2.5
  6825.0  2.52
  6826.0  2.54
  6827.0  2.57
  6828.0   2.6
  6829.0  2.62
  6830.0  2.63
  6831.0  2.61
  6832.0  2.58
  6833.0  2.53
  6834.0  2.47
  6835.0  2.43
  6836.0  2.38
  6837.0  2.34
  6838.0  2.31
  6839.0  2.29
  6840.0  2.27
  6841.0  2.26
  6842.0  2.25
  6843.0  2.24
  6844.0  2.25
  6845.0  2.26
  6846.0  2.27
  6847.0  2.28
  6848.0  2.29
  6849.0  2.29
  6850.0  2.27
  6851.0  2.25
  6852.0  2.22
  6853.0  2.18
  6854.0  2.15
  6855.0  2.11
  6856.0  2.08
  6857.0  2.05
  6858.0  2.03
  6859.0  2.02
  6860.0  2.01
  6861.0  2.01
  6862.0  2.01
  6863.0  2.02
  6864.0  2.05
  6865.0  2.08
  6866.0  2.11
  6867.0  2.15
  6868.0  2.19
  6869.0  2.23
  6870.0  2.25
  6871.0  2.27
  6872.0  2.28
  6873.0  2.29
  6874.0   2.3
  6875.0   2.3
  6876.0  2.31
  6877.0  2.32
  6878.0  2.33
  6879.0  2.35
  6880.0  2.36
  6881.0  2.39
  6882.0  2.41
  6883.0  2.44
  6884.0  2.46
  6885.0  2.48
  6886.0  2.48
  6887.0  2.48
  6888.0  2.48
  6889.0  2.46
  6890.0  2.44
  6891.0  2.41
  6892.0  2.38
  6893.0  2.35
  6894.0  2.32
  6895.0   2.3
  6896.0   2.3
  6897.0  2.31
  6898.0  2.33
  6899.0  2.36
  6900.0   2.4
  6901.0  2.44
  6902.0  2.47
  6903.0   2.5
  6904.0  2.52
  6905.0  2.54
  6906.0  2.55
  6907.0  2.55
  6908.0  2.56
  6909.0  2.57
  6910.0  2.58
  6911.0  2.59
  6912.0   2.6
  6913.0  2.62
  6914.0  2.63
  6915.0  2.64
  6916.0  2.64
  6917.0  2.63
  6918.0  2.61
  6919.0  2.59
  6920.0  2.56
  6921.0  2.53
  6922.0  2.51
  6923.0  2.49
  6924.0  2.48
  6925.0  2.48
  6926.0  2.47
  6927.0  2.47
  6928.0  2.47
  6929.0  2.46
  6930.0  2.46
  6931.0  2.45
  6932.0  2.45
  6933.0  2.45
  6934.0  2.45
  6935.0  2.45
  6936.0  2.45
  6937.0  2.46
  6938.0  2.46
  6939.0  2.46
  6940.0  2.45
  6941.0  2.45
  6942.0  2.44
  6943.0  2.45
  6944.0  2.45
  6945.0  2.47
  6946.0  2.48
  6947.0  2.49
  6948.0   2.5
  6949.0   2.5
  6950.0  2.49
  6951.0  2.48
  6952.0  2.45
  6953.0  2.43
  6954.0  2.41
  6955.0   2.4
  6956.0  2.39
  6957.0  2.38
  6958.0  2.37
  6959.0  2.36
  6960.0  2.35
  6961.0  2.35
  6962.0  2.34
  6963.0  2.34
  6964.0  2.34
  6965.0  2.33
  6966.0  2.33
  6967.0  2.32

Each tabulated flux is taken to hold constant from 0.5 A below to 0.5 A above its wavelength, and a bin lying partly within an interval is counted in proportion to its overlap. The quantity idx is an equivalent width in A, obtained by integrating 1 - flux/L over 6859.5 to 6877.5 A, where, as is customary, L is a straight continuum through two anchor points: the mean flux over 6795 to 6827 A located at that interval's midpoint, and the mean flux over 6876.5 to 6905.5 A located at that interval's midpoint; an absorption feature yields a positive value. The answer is 1.68 A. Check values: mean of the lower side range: 2.38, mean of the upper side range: 2.41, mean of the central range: 2.18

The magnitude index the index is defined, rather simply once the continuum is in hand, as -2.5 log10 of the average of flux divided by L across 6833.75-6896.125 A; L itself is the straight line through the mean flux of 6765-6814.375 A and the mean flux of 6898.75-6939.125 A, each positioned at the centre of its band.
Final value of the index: 0.08 mag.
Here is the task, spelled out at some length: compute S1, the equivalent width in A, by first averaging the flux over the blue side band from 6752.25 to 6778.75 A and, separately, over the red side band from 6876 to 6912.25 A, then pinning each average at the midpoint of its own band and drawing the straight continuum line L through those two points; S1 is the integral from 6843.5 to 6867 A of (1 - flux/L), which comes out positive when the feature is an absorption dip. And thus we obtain 2.2 A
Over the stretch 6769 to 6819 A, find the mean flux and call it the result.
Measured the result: 2.34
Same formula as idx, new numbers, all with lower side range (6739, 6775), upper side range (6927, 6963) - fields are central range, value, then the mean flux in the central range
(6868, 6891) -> -0.2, 2.37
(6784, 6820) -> -1.7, 2.34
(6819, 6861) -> -1.0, 2.34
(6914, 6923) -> -0.7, 2.59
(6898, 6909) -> -0.5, 2.49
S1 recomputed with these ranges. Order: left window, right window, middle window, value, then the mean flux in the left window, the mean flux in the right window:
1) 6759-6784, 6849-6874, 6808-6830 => -2.4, 2.26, 2.14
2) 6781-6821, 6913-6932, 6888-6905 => 0.6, 2.34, 2.53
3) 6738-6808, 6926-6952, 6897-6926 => -1.2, 2.25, 2.46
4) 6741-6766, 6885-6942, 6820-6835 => -1.6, 2.12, 2.48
